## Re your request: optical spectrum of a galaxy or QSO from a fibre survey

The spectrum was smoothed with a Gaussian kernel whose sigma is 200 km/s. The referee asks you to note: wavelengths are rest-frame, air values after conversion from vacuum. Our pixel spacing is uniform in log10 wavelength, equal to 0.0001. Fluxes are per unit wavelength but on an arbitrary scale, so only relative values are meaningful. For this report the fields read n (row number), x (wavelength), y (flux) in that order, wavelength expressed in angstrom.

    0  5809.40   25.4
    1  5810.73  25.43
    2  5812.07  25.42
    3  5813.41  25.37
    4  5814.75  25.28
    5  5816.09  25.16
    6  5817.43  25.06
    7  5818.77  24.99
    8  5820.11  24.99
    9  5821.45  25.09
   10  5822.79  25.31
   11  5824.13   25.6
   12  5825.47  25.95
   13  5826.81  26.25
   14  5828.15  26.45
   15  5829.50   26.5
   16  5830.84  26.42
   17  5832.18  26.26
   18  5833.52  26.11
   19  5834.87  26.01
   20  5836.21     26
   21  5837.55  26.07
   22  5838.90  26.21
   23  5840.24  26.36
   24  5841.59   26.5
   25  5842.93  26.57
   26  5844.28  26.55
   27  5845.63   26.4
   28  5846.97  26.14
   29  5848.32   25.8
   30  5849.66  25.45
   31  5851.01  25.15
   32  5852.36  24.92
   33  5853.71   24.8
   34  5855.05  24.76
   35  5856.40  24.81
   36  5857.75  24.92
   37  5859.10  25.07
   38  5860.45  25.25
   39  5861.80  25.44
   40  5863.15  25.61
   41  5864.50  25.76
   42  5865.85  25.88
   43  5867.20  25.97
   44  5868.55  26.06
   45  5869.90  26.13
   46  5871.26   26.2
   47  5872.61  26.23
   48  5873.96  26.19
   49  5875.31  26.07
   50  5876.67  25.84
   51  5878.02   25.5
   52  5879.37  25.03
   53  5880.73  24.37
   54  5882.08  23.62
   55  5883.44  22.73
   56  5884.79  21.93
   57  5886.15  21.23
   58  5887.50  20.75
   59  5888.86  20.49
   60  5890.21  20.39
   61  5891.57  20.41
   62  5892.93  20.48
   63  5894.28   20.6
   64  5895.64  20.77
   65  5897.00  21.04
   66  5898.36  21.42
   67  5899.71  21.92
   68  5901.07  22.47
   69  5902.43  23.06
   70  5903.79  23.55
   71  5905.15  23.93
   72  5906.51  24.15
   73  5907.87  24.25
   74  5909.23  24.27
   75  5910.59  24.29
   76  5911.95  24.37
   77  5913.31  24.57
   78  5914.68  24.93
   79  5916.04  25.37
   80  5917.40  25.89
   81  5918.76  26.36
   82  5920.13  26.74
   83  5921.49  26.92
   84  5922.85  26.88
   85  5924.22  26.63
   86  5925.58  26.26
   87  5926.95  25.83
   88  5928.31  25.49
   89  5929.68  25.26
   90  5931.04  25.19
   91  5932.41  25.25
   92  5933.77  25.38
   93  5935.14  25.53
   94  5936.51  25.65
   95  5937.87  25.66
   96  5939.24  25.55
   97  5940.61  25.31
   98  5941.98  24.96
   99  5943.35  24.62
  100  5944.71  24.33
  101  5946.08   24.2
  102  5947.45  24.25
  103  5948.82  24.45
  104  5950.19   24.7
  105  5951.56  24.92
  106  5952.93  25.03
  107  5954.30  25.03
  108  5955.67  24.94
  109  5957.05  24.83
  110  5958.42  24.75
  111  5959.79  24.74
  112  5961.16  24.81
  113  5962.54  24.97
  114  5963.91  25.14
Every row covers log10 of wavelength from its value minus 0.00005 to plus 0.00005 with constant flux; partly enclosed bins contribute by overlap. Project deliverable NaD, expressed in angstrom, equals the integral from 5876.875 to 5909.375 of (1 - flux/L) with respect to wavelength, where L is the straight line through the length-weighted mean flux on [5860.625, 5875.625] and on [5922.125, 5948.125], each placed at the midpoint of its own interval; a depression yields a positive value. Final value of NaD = 4.1 angstrom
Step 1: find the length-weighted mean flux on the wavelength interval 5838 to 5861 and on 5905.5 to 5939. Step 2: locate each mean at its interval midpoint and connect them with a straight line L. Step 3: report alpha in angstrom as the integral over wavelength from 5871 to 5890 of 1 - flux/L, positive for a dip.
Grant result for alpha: 1.2 angstrom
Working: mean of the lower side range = 25.6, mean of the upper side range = 25.5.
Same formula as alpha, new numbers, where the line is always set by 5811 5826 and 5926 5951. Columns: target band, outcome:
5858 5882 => -0.4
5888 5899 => 2.0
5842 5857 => -0.2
